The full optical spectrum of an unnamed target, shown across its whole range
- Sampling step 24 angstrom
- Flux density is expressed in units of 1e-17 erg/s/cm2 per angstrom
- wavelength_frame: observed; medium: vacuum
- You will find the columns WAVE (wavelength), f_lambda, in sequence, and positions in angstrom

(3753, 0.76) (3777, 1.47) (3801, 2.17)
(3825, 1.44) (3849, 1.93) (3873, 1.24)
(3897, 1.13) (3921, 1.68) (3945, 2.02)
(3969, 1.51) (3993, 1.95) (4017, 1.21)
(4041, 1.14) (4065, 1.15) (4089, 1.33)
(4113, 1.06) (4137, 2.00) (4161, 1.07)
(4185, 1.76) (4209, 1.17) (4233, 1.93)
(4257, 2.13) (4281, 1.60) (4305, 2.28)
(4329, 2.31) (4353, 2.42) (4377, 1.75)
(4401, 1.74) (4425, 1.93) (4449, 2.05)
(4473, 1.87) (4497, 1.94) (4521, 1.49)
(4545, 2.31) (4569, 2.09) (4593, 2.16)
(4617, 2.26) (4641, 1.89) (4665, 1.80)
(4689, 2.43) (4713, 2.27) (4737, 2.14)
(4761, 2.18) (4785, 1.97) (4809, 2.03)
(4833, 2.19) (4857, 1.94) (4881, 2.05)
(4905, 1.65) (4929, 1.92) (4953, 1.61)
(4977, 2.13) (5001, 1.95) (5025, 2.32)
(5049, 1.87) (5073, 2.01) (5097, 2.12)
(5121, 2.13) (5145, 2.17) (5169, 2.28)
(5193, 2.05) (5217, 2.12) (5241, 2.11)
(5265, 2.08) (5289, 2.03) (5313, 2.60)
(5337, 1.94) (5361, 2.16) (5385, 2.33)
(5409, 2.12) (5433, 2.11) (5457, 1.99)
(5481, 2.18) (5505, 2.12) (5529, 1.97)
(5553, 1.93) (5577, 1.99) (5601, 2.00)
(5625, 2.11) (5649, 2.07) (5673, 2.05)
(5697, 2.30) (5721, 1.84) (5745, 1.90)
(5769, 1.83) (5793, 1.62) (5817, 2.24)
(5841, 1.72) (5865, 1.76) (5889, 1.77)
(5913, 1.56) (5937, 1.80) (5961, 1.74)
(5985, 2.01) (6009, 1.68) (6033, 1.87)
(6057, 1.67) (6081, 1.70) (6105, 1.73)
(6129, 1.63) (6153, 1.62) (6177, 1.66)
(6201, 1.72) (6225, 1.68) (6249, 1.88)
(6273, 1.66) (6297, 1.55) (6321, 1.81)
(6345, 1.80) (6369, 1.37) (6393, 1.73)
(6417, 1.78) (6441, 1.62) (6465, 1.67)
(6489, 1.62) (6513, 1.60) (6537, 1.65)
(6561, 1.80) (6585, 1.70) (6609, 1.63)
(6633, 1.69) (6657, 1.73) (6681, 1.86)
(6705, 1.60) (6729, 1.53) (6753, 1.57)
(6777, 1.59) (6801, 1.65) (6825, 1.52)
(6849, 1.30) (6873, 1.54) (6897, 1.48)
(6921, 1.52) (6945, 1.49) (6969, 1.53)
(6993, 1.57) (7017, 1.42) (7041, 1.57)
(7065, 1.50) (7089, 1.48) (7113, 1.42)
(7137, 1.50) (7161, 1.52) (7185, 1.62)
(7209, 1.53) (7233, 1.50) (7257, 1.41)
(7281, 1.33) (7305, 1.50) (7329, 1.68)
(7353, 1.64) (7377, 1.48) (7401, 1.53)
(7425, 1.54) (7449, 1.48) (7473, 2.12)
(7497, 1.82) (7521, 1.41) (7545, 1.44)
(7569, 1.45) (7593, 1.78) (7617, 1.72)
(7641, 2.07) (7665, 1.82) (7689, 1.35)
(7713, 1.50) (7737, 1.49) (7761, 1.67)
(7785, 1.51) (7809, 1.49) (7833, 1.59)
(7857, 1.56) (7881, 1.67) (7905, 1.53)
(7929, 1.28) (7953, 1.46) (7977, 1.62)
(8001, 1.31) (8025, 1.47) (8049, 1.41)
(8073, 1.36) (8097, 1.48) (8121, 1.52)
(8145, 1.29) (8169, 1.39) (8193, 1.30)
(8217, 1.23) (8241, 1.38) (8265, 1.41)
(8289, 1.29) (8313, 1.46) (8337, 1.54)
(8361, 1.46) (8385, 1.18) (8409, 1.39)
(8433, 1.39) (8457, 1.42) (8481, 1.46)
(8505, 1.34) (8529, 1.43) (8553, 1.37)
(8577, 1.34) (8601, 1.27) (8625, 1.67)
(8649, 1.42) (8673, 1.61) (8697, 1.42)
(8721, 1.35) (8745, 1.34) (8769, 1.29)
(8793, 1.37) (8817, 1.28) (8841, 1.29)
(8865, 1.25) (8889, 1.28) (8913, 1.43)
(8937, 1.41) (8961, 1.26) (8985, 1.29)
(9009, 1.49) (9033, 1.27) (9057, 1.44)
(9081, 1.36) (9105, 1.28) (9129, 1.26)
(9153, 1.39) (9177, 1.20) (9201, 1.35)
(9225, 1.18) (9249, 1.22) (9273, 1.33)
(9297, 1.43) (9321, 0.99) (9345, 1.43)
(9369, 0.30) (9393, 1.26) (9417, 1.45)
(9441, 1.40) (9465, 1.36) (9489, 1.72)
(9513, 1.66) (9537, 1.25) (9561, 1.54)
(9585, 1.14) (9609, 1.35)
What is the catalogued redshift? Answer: 0.139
